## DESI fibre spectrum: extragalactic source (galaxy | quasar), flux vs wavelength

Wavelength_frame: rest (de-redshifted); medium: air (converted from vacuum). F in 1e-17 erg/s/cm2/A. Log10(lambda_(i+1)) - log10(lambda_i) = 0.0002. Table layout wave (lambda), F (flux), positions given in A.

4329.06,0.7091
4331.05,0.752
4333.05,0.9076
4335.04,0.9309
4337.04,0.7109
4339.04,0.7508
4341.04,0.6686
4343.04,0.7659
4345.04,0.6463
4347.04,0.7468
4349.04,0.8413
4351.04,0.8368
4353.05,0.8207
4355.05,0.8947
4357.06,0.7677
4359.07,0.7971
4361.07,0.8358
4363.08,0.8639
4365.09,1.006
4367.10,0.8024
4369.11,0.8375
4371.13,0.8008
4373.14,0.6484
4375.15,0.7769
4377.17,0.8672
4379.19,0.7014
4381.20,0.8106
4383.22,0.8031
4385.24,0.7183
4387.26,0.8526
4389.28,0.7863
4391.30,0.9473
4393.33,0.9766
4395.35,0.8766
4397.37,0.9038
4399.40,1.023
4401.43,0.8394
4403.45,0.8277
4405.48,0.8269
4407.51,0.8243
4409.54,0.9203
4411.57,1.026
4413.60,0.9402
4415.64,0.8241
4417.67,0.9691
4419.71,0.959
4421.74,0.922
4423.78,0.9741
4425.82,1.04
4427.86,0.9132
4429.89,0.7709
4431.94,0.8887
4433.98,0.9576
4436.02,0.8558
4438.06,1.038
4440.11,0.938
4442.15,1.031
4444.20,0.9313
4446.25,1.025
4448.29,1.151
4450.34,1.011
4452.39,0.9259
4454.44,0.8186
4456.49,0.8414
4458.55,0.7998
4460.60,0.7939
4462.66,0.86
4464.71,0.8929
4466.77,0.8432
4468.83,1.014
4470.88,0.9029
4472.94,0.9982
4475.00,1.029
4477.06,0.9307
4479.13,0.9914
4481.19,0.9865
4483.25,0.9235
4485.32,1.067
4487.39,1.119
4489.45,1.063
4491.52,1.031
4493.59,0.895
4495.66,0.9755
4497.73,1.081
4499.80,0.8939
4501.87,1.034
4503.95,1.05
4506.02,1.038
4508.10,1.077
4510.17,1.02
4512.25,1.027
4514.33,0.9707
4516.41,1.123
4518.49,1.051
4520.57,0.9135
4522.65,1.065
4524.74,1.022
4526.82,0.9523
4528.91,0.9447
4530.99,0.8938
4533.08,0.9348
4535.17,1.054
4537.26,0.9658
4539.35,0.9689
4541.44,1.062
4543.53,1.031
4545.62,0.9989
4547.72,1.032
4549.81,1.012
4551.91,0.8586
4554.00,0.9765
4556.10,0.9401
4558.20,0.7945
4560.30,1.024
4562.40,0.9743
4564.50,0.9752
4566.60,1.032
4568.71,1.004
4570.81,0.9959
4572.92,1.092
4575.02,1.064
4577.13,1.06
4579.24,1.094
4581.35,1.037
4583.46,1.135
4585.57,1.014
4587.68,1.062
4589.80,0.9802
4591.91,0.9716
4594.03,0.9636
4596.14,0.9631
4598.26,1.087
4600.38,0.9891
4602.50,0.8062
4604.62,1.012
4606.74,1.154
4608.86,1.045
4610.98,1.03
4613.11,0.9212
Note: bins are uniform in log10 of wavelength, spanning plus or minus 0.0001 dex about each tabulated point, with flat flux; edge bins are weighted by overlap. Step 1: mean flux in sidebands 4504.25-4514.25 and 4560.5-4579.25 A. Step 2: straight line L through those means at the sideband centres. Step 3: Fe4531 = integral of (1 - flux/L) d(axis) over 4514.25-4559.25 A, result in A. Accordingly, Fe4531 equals 2.25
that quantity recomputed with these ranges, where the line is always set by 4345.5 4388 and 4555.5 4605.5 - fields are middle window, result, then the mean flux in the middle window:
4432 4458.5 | -2.2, 0.952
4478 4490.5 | -1.5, 1.02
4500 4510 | -1.1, 1.03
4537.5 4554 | -0.3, 0.993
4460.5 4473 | 0.0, 0.901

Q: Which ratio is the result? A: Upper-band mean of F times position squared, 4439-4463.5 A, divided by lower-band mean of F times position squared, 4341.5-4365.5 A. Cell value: 1.20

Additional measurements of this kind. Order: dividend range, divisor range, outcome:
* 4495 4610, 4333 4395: 1.35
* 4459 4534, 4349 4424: 1.20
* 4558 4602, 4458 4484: 1.16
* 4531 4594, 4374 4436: 1.22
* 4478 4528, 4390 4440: 1.15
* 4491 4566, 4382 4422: 1.18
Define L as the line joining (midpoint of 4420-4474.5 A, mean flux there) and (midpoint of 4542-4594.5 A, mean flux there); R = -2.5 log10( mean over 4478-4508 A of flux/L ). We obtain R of -0.06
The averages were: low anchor 0.93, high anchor 1.01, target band 1.01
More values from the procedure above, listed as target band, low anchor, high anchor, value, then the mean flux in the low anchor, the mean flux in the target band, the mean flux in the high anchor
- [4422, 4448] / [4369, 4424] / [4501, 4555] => -0.06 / 0.863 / 0.952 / 1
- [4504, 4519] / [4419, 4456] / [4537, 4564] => -0.09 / 0.951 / 1.04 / 0.973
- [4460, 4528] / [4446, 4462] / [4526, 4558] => -0.06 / 0.914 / 0.99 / 0.97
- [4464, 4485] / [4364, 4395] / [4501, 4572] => -0.03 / 0.824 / 0.956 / 0.994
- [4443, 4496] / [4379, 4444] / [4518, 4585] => -0.02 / 0.9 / 0.955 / 0.998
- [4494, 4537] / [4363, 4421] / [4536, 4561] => -0.06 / 0.861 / 1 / 0.972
